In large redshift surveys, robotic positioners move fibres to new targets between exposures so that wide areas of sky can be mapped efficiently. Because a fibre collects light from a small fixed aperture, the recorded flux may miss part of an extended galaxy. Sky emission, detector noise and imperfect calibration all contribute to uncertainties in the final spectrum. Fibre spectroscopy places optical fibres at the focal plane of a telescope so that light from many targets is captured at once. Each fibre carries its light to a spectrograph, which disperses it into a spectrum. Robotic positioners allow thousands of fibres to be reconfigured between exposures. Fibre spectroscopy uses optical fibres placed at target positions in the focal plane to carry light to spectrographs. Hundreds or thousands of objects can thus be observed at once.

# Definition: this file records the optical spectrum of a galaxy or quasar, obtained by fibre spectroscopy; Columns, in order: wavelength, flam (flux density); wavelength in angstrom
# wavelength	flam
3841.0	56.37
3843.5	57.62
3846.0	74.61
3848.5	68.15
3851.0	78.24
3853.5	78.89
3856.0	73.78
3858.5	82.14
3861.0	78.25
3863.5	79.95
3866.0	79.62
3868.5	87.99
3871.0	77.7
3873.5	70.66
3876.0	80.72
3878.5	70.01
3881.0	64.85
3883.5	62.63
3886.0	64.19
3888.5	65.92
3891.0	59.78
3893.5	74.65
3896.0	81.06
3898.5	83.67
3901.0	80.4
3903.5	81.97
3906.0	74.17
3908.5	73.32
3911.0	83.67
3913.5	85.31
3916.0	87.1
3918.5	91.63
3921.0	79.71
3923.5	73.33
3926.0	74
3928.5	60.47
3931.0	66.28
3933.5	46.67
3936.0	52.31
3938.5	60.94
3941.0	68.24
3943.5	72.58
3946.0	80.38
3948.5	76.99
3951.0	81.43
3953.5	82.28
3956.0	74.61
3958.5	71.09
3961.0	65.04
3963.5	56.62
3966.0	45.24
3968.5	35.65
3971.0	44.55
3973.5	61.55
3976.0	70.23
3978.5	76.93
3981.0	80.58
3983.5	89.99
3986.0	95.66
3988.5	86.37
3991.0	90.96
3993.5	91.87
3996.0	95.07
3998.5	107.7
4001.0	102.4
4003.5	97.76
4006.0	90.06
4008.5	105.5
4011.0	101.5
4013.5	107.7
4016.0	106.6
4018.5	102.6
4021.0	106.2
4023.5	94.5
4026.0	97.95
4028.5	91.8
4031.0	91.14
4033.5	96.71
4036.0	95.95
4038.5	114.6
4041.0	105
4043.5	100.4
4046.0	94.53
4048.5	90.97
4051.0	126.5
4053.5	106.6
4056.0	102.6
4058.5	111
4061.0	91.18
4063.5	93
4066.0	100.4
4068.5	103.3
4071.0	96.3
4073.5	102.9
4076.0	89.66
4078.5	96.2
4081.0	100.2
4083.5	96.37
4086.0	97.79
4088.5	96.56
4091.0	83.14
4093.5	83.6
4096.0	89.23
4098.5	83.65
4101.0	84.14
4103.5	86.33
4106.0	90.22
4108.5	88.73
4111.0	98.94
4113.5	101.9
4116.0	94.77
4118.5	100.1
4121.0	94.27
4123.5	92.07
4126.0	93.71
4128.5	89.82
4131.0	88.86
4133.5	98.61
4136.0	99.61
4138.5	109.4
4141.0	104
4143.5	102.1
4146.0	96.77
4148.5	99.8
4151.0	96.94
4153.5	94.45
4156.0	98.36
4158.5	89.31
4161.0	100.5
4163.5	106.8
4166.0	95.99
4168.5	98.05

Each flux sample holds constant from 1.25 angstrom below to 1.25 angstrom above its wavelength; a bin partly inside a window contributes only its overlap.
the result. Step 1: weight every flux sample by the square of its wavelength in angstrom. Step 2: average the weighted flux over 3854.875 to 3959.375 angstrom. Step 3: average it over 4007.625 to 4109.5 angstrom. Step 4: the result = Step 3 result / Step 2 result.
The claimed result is 1.4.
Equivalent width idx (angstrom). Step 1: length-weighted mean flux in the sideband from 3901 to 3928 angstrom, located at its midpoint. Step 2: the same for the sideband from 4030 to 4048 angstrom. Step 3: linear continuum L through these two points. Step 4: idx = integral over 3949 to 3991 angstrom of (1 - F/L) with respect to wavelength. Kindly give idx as 8.6 angstrom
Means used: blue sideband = 79.9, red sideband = 99.5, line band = 70.6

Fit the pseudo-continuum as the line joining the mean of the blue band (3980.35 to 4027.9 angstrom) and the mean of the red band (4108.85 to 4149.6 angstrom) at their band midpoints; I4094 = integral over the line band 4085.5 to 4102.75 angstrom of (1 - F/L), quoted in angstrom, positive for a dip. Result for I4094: 1.7 angstrom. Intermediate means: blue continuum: 97.6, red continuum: 97.6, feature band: 87.8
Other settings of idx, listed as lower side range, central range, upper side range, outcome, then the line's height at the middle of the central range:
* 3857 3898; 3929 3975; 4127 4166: 9.78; 80.7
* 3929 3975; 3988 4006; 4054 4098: -4.95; 75.3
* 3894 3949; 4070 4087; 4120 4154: -1.13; 91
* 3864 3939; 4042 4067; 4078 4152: -3.73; 88.6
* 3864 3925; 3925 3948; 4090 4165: 4.27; 79.7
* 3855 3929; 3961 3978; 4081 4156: 5.81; 82.5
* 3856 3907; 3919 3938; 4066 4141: 3.23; 79.1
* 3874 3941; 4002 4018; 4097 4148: -3.57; 83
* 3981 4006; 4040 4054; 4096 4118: -1.65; 92.9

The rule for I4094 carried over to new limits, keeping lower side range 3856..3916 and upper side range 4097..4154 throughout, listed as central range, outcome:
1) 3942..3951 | 0.4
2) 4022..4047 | -3.0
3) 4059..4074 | -1.3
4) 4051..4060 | -2.0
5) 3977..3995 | -0.7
